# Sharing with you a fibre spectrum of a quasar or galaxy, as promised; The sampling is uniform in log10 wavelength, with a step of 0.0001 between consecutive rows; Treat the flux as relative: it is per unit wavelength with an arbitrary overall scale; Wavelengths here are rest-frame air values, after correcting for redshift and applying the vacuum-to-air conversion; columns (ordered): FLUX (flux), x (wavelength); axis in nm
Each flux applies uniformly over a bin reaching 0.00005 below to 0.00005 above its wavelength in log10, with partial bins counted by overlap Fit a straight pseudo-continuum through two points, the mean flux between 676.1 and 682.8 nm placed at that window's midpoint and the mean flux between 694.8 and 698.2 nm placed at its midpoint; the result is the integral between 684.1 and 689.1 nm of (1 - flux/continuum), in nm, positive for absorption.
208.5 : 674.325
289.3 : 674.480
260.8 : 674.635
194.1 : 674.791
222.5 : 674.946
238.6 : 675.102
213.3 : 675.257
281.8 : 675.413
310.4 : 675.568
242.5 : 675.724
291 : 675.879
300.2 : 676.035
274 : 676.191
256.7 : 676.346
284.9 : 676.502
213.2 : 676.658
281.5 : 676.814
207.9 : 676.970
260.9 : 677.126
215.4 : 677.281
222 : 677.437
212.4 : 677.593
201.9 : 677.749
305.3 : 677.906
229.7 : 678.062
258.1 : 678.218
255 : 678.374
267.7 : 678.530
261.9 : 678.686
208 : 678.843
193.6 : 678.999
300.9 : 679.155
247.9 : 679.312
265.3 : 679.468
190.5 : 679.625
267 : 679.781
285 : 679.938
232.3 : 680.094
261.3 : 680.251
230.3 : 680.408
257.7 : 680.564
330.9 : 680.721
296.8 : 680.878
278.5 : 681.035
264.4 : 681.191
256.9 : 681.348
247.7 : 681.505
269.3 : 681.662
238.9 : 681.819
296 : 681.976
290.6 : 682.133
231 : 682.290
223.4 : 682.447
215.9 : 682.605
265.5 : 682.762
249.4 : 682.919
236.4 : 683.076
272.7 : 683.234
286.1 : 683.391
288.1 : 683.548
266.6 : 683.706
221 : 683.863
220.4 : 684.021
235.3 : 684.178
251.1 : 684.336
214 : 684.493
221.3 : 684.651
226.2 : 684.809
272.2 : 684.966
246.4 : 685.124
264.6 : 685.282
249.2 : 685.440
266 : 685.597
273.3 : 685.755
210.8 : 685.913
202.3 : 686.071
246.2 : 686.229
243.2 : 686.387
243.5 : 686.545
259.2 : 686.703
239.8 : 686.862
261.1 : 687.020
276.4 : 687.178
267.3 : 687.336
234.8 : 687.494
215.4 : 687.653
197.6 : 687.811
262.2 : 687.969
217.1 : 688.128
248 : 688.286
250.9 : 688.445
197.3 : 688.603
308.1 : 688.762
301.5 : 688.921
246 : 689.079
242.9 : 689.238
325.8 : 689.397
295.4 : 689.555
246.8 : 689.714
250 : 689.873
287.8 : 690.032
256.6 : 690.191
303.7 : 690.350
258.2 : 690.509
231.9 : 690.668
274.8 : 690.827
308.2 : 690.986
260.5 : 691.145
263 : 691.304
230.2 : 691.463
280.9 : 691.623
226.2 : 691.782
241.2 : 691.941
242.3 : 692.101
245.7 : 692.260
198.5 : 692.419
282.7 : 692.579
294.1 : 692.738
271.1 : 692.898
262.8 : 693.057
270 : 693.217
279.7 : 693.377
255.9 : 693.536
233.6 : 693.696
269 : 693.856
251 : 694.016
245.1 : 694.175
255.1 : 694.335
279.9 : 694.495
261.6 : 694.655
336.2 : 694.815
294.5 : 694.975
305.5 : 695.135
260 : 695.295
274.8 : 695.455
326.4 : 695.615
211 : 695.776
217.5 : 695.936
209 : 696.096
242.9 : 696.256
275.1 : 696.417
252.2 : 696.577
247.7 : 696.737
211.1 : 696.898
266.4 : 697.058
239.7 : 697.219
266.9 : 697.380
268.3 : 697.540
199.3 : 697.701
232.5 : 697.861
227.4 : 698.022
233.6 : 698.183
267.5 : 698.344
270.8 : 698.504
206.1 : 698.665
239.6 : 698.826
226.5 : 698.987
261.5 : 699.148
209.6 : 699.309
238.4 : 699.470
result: 0.15 nm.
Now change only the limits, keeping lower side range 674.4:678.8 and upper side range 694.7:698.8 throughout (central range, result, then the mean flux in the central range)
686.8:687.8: 0.03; 246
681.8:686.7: 0.09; 248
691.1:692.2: 0.02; 249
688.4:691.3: -0.19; 269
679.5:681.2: -0.08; 263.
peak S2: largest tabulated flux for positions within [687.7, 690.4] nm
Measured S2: 325.8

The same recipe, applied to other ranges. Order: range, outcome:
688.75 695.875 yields 336.2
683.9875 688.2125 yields 276.4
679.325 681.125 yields 330.9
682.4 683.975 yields 288.1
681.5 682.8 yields 296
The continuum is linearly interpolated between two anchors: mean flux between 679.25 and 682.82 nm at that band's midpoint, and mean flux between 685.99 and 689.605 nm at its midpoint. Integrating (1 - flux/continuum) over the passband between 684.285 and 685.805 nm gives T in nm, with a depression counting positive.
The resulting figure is 0.036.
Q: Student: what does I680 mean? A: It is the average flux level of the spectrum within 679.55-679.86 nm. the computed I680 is 229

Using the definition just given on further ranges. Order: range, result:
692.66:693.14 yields 276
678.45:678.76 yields 265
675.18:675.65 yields 268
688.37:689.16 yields 261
